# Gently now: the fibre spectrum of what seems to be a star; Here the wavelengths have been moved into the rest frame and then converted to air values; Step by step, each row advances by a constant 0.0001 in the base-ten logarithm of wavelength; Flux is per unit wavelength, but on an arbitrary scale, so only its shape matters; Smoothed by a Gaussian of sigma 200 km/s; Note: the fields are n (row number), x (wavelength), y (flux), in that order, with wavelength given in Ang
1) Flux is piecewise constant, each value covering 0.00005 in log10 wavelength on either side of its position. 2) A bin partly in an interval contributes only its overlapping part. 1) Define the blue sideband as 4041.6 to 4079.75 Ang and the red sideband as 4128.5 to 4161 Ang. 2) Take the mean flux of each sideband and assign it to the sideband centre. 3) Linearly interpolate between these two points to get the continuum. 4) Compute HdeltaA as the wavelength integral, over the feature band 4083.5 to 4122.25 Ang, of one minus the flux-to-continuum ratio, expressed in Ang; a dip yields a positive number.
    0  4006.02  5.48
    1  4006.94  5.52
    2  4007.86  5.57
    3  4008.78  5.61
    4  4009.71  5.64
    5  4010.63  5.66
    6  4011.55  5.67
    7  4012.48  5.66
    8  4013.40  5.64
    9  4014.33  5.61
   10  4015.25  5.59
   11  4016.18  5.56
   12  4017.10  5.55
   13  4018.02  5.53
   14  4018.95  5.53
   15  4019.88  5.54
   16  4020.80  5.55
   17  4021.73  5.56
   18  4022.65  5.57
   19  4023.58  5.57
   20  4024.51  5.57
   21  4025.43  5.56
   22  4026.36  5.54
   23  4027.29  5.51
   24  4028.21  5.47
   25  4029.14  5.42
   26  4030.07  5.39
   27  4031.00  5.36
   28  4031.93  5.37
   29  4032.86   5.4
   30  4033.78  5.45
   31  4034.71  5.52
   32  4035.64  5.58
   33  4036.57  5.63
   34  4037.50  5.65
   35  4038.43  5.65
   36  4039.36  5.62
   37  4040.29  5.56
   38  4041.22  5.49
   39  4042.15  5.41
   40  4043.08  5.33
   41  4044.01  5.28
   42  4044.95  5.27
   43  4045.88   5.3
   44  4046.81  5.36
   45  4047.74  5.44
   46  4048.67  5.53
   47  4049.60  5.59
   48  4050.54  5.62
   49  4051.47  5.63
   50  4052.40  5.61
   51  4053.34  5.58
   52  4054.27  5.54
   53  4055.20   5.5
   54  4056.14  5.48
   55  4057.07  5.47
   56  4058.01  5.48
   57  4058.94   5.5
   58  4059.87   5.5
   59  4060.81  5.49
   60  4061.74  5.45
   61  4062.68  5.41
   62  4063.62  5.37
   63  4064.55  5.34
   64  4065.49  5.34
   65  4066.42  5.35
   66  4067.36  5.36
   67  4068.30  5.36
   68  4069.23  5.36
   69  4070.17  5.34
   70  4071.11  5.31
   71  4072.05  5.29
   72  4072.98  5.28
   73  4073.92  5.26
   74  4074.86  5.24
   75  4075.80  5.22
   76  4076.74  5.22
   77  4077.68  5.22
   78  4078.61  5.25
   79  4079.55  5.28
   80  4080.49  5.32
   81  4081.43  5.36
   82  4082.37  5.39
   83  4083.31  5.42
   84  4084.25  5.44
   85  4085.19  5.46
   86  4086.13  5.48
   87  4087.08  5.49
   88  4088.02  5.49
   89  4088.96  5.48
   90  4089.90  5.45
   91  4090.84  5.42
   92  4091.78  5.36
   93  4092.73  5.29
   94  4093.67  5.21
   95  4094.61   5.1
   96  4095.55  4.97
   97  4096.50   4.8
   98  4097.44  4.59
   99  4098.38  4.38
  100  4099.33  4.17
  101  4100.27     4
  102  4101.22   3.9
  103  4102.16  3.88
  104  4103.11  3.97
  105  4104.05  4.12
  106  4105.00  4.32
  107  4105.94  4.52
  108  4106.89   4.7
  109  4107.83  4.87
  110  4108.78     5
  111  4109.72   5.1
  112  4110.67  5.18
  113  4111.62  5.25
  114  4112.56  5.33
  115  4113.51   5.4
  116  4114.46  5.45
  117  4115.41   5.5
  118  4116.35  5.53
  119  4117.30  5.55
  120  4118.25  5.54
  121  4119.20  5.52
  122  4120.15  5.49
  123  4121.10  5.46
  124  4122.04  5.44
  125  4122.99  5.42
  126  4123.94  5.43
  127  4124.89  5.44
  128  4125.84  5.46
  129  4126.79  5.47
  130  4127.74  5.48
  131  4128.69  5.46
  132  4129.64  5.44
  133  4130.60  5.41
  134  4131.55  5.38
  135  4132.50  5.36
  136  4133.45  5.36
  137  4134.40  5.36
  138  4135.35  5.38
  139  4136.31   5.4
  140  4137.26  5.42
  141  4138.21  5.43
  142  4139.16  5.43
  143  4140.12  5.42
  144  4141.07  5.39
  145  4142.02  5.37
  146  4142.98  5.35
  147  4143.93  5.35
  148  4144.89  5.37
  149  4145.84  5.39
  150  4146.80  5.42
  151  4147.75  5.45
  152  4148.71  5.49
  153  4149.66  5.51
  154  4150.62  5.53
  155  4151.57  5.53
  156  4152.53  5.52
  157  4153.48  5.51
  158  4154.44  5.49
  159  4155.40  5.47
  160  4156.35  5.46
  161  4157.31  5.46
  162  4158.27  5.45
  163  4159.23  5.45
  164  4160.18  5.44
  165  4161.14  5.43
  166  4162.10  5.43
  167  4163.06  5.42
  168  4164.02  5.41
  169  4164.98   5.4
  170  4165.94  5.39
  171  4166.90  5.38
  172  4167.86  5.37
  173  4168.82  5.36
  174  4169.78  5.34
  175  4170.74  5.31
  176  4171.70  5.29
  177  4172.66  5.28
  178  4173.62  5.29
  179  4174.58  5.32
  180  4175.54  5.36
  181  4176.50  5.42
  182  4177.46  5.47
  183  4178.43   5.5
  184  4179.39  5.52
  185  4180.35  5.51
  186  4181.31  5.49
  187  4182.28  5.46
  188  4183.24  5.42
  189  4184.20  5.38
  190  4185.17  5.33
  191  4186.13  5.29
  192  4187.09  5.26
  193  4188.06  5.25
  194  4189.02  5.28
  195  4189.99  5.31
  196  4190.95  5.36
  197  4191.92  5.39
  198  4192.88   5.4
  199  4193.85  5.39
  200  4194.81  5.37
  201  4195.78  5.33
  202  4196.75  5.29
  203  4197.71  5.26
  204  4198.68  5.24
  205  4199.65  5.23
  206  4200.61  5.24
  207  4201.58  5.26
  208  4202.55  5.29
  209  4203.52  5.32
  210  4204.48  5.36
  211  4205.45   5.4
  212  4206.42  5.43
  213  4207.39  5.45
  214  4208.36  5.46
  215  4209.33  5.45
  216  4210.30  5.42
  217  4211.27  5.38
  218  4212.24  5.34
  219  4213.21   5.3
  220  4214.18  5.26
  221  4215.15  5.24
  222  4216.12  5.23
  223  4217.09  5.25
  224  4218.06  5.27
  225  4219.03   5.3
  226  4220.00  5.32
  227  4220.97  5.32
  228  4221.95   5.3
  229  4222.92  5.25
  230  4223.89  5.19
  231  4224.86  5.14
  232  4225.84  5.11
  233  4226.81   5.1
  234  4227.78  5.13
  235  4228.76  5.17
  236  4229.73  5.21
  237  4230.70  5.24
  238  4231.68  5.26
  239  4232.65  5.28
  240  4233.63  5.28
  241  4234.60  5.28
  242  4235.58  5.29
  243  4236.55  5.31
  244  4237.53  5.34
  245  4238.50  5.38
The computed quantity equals 2.7 Ang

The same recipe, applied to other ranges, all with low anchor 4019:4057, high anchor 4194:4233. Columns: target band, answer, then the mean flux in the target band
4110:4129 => -0.13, 5.44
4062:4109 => 3.27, 5.06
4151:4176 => -0.28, 5.41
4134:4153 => -0.19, 5.42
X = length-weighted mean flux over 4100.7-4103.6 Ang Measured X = 3.92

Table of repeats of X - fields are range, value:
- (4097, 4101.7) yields 4.2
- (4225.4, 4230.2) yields 5.15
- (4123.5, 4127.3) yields 5.45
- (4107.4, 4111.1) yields 5.04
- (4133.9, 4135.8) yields 5.38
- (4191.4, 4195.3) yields 5.38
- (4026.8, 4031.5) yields 5.43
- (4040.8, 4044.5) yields 5.37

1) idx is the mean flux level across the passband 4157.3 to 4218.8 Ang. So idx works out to 5.36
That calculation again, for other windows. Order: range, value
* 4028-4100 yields 5.36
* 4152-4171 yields 5.42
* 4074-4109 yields 4.97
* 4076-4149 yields 5.2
